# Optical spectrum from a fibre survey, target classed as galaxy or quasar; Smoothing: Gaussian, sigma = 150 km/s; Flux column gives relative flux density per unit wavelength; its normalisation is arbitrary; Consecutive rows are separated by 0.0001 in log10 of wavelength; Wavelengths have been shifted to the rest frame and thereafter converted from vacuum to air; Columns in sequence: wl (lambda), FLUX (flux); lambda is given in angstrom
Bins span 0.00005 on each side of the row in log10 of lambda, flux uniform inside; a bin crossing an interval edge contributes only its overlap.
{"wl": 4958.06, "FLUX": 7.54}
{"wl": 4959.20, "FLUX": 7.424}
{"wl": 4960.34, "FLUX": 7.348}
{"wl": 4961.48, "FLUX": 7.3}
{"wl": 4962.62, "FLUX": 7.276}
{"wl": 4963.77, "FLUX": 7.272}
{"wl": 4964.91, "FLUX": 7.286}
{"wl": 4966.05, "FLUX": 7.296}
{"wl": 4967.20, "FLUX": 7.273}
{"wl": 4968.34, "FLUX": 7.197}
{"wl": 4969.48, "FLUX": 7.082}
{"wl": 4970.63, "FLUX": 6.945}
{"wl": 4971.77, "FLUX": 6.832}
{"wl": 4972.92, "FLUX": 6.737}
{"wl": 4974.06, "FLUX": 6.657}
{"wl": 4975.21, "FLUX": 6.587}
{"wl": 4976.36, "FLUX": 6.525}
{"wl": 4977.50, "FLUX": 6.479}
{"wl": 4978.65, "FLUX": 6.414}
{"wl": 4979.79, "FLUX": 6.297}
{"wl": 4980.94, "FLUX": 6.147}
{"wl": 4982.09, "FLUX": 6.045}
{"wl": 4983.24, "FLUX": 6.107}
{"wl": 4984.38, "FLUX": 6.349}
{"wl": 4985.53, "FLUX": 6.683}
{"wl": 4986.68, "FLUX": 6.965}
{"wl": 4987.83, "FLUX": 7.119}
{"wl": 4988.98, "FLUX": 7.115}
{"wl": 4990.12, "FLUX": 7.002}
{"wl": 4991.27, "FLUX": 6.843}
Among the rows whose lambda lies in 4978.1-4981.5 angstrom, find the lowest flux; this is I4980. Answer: 6.147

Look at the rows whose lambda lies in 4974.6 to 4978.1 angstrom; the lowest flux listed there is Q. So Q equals 6.479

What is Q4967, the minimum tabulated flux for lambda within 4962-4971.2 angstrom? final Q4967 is 6.945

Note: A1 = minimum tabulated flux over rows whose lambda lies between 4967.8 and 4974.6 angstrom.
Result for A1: 6.657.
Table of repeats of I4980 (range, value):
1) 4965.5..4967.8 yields 7.273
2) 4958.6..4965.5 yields 7.272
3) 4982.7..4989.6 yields 6.107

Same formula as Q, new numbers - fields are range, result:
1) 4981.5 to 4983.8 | 6.045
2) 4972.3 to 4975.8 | 6.587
